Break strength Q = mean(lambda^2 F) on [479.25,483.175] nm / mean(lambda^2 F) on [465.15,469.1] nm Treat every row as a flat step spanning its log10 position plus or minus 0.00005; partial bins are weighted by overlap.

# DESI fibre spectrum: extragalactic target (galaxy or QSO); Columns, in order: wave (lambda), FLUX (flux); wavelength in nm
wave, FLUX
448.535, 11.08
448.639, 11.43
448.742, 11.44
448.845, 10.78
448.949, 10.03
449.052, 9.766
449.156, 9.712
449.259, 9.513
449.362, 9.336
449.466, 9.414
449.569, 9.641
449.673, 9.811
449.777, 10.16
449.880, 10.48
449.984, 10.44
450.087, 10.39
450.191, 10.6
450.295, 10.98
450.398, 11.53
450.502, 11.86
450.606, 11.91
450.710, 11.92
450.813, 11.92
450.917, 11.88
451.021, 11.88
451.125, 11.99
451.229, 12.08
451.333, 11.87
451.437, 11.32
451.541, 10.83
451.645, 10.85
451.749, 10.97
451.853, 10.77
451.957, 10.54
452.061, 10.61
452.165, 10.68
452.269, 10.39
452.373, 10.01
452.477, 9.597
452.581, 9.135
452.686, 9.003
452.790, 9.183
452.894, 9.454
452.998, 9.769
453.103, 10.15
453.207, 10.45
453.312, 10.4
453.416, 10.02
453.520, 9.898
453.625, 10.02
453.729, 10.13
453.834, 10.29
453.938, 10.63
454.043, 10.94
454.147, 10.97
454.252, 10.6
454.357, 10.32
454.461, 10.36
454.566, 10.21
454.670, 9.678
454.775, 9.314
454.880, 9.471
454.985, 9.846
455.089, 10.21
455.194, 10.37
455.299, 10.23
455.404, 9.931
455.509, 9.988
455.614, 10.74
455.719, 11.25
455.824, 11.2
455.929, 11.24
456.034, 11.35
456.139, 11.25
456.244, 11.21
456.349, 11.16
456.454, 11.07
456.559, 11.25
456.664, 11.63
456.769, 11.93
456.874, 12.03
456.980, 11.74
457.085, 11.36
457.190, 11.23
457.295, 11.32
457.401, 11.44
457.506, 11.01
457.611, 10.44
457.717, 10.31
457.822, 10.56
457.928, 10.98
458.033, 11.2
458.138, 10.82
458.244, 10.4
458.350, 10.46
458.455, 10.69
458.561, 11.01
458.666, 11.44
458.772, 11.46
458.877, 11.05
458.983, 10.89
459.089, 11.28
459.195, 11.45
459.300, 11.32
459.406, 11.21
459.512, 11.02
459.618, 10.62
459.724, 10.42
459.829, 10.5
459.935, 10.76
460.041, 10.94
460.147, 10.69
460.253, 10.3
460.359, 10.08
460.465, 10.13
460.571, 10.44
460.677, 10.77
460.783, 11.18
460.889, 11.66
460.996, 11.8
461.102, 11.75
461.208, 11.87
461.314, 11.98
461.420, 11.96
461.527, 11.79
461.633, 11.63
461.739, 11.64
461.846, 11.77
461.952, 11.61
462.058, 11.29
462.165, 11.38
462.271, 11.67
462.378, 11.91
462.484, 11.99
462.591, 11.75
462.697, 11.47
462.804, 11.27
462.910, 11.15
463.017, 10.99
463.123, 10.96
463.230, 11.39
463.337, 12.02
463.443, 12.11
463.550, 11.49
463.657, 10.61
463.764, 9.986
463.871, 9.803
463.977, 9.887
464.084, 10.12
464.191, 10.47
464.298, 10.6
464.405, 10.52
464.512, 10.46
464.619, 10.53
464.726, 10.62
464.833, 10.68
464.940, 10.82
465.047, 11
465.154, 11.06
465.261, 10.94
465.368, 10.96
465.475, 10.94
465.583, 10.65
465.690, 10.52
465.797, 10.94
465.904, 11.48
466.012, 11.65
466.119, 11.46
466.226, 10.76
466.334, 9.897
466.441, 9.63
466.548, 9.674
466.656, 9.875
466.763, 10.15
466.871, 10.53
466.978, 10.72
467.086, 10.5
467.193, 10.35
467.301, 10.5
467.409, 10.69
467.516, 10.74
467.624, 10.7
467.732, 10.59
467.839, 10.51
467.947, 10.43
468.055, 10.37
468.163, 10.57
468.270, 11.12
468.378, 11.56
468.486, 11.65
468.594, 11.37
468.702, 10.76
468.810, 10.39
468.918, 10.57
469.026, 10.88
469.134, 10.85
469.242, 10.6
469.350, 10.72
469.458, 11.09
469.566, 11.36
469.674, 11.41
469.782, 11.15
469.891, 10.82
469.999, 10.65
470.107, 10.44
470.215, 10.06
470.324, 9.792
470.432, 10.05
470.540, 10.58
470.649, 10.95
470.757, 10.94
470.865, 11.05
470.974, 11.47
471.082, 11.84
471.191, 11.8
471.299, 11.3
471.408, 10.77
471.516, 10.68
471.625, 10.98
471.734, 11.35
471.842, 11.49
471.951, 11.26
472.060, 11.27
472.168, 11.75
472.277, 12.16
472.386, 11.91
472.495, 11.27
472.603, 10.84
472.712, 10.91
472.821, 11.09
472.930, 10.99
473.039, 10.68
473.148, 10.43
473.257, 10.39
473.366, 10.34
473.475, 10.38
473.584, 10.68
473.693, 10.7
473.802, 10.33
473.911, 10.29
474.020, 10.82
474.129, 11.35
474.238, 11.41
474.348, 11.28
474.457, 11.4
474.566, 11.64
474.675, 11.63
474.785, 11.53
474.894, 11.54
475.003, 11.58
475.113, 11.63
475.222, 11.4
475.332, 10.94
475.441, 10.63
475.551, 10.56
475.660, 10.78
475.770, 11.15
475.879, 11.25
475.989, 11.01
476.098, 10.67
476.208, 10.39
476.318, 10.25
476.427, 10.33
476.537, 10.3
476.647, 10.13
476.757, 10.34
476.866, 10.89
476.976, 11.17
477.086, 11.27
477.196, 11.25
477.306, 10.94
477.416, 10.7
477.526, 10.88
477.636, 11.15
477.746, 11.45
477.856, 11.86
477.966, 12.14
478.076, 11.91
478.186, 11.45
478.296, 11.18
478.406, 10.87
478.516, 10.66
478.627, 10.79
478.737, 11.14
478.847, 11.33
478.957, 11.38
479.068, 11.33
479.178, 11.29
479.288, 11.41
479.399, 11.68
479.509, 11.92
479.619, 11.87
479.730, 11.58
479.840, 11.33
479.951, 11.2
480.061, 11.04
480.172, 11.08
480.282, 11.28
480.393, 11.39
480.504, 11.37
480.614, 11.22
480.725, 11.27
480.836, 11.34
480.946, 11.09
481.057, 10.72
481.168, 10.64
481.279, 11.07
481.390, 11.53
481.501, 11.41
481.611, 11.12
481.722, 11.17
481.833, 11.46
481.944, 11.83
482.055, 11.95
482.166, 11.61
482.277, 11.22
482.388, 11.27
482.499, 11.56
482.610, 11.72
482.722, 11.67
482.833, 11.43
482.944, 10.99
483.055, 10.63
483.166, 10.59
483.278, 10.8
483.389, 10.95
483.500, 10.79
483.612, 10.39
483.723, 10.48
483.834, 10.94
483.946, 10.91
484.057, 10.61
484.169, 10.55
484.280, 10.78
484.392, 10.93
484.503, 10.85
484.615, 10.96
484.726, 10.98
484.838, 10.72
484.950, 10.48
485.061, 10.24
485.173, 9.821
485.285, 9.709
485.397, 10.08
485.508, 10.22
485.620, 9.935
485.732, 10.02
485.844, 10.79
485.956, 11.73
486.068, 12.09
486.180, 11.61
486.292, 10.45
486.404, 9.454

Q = 1.12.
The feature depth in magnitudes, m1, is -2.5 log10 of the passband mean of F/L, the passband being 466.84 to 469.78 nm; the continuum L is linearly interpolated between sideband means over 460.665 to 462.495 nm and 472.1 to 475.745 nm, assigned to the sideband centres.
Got 0.052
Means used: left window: 11.7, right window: 11.1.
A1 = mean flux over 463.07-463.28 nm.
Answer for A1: 11.2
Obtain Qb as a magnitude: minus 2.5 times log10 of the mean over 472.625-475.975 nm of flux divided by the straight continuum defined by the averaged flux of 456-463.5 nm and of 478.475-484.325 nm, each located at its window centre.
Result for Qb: 0.02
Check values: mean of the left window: 11.2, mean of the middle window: 11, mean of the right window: 11.2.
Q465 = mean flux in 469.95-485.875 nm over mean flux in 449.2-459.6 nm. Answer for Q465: 1.03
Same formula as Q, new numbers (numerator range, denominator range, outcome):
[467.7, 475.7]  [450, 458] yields 1.10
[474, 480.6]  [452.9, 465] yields 1.11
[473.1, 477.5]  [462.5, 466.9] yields 1.06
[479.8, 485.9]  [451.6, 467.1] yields 1.12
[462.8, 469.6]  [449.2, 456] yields 1.09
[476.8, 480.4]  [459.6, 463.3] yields 1.08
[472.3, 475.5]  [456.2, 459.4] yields 1.06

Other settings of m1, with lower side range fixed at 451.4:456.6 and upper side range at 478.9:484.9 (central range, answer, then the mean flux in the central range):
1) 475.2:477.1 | 0.028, 10.7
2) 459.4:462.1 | -0.057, 11.1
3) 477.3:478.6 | -0.020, 11.3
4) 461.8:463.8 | -0.078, 11.4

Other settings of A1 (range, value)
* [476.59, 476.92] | 10.5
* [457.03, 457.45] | 11.3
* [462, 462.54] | 11.6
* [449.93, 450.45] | 10.8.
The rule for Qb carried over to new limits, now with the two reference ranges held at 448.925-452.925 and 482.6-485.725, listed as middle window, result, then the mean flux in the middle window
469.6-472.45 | -0.045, 11.1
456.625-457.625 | -0.084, 11.5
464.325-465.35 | -0.013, 10.7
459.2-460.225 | -0.025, 10.9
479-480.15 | -0.079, 11.4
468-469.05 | -0.030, 10.9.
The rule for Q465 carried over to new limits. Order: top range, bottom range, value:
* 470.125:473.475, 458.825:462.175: 0.99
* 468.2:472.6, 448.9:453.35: 1.05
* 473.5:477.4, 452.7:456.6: 1.05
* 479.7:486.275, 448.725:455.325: 1.05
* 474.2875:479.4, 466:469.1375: 1.04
